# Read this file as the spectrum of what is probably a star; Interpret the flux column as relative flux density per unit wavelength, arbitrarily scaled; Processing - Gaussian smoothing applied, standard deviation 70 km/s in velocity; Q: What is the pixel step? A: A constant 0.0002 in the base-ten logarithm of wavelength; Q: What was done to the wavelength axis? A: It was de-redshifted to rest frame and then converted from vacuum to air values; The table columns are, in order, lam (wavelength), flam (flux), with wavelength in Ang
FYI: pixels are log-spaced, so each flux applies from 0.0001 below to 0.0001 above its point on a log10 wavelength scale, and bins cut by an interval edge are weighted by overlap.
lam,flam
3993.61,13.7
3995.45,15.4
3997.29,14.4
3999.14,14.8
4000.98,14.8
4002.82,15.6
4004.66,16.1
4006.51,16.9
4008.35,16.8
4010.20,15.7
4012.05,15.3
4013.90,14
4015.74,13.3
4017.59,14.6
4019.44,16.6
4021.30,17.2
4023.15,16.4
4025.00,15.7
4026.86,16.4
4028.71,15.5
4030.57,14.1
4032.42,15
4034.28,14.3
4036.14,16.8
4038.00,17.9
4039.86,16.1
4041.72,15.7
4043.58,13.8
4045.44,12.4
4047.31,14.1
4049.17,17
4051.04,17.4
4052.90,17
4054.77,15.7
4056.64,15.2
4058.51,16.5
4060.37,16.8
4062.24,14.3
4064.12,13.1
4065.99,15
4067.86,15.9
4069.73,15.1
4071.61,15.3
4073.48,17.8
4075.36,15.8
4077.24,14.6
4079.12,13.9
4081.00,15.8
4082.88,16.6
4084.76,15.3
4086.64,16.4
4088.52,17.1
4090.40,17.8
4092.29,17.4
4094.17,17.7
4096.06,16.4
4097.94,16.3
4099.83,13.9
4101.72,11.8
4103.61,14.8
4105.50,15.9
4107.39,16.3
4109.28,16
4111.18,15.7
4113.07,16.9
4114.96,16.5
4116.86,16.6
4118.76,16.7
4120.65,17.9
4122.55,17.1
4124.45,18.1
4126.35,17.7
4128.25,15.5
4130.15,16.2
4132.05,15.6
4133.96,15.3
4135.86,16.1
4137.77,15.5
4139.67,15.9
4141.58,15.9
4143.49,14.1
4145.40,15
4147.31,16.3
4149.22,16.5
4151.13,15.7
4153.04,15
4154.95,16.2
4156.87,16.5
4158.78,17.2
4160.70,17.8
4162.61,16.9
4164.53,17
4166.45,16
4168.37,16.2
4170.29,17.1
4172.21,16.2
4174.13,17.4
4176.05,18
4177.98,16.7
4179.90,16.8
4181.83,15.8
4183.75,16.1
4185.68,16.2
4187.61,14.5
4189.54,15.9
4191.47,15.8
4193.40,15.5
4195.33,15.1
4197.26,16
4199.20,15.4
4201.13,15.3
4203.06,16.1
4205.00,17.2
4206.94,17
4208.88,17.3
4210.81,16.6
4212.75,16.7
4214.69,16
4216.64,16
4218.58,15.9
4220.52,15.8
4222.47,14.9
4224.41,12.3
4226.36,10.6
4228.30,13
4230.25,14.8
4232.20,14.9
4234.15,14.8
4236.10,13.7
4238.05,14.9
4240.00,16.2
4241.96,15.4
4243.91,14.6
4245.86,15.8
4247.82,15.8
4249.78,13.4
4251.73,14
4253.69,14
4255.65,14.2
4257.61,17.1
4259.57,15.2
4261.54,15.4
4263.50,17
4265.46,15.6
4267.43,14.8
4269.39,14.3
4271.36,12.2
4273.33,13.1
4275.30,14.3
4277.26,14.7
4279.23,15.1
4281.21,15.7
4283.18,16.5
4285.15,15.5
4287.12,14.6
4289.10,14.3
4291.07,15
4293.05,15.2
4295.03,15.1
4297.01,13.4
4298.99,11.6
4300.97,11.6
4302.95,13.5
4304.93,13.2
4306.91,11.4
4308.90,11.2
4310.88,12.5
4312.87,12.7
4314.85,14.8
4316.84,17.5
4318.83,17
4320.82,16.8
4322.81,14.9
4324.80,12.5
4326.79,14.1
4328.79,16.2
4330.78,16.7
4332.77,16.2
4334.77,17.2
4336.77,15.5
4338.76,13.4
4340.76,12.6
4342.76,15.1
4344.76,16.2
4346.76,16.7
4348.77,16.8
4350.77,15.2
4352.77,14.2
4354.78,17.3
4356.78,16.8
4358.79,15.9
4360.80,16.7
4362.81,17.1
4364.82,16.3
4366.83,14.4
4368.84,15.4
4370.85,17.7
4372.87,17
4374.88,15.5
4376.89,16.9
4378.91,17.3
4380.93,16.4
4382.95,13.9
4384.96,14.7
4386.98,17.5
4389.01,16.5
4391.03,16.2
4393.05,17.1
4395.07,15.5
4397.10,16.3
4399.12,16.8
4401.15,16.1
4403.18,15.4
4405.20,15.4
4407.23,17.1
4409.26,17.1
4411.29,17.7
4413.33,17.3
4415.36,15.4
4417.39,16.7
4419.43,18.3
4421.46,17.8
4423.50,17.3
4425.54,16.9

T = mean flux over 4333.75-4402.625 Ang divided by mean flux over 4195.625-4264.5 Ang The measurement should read 1.05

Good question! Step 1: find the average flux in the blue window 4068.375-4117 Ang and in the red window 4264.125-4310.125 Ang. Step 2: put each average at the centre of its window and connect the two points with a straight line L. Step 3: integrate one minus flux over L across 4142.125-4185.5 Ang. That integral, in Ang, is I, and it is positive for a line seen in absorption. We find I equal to -3.4 Ang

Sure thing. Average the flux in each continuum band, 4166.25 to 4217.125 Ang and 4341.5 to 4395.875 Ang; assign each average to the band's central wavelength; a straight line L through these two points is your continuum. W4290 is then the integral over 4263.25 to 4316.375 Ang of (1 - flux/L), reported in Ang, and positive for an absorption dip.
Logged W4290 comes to 7.1 Ang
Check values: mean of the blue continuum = 16.3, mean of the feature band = 14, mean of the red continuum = 16.1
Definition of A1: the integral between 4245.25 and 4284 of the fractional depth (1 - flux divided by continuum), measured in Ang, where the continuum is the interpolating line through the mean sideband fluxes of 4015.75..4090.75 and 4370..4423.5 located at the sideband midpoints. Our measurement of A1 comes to 3.1 Ang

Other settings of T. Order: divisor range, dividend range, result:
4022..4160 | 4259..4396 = 0.96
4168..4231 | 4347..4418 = 1.03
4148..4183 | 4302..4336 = 0.88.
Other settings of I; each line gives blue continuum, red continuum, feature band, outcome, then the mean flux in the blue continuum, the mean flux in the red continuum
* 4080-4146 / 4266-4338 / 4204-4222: -1.42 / 16.1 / 14.5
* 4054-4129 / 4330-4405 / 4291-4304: 2.01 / 16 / 16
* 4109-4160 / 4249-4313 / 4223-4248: 0.80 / 16.2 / 14.2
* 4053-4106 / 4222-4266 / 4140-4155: -0.30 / 15.7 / 14.7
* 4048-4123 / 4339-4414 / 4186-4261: 3.91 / 16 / 16.1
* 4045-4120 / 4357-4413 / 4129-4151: 0.31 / 15.8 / 16.3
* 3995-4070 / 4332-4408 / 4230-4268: 1.75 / 15.5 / 16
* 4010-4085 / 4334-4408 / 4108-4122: -0.92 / 15.5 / 16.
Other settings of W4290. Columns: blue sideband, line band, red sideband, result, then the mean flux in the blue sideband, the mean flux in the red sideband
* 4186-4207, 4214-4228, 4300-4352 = 1.0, 15.8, 14.7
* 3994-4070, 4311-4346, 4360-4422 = 2.3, 15.5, 16.4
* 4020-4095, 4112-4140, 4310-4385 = -1.3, 15.8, 15.7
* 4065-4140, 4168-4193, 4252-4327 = -1.6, 16.1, 14.4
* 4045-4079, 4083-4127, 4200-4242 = -2.6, 15.5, 15.2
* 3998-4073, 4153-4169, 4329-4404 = -0.9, 15.5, 16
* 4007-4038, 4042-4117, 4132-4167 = 0.4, 15.6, 16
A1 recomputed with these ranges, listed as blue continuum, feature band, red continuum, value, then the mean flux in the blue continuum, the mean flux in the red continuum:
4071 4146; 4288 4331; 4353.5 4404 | 5.57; 16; 16.3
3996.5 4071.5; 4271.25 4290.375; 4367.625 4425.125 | 1.73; 15.5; 16.5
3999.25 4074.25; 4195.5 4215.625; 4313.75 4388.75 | -0.76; 15.6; 15.9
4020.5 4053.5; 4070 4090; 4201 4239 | -0.40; 15.7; 15.2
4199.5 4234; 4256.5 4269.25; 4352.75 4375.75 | -0.10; 15.3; 16.3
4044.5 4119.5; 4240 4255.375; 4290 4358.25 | 0.27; 15.8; 14.7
